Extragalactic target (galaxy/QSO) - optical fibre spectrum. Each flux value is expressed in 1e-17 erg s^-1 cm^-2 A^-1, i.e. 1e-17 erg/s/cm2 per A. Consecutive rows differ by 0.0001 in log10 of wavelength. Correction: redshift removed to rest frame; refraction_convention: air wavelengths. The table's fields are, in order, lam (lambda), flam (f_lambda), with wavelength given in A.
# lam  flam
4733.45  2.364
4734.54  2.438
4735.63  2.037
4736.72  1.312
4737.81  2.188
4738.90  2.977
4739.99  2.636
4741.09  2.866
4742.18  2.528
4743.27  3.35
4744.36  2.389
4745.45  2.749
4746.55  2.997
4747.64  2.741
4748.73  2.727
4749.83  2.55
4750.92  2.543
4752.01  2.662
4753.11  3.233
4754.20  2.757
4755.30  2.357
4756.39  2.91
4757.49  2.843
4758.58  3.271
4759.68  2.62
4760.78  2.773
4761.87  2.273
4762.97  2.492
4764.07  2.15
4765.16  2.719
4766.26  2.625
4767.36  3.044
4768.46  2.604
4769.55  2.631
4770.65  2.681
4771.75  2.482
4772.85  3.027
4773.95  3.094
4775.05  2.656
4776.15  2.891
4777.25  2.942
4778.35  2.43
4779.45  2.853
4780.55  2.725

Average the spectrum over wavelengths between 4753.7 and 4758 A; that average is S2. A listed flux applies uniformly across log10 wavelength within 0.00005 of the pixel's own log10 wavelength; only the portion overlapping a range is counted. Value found 2.71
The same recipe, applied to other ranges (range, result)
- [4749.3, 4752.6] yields 2.59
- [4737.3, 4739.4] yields 2.58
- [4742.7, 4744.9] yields 2.87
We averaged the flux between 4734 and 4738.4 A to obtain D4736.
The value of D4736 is 2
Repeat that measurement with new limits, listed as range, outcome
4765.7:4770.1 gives 2.73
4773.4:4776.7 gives 2.88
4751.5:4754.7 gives 2.89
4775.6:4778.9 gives 2.75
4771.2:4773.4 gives 2.75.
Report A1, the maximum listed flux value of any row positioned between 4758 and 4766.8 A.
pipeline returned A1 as 3.271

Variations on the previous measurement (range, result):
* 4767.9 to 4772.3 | 2.681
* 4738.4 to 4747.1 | 3.35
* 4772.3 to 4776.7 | 3.094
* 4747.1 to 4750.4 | 2.741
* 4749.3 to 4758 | 3.233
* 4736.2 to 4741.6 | 2.977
